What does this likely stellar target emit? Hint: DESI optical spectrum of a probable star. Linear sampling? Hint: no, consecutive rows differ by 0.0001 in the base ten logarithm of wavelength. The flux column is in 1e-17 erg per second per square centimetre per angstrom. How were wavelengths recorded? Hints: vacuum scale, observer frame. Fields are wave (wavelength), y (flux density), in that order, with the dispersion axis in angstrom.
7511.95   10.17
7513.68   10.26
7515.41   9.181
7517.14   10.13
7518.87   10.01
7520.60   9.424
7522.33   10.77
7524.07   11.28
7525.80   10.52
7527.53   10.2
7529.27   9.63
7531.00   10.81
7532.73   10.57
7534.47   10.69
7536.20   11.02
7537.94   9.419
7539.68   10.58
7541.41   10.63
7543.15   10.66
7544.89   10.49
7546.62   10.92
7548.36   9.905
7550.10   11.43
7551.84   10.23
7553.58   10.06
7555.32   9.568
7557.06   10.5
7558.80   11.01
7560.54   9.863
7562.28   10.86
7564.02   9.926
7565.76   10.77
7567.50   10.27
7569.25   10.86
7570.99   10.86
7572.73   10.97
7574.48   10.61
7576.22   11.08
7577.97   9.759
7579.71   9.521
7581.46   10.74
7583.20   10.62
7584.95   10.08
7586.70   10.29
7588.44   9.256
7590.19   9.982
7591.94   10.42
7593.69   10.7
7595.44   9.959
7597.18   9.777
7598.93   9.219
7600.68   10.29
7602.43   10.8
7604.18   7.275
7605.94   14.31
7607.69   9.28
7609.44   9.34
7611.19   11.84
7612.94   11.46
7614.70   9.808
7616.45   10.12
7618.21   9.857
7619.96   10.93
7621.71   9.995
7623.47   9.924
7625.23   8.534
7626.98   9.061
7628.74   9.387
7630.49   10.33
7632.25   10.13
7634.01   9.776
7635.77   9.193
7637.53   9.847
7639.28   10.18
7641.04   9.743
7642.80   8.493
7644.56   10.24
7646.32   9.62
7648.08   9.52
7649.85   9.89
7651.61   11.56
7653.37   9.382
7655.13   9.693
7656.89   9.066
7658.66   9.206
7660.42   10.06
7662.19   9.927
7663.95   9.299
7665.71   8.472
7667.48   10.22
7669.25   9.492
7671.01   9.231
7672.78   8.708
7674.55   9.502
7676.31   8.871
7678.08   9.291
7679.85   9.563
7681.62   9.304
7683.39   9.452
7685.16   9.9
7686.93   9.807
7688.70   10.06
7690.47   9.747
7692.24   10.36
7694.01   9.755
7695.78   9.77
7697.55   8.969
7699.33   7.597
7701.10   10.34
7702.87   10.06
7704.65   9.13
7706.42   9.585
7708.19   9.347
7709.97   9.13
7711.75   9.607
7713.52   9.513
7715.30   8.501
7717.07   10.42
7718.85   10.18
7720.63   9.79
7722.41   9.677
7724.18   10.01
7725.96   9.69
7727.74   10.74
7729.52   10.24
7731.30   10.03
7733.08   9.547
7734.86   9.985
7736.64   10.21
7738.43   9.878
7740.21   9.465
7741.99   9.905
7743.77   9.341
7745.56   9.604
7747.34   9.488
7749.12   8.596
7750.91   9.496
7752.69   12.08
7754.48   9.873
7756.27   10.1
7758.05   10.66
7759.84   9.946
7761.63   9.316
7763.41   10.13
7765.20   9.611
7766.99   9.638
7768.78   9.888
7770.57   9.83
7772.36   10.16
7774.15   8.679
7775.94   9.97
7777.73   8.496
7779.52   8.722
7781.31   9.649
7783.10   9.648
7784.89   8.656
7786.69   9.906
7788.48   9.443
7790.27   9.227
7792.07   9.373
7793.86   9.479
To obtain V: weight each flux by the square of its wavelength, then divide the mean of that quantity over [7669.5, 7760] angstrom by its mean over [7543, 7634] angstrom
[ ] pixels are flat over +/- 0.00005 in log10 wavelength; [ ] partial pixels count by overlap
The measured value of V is 0.98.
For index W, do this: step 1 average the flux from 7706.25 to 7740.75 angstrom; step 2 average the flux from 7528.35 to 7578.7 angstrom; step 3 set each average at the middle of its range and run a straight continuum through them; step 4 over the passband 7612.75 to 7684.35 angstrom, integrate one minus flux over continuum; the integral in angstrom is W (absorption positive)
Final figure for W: 3.1 angstrom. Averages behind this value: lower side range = 10.5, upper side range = 9.78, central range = 9.65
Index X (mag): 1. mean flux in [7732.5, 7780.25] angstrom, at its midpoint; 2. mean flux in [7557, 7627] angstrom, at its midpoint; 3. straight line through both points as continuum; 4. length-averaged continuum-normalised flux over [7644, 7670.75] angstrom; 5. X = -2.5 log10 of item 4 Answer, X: 0.04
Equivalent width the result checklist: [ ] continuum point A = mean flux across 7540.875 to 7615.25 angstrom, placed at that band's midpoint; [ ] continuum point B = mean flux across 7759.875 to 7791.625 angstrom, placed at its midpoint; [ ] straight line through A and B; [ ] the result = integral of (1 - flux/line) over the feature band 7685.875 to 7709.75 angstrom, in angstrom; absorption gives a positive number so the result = 0.6 angstrom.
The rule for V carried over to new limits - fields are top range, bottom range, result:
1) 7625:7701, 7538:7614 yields 0.94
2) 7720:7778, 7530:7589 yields 0.99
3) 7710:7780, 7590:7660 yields 1.01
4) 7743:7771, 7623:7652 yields 1.05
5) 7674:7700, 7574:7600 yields 0.96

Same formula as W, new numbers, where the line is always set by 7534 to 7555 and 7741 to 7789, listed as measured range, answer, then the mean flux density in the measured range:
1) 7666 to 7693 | 1.2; 9.54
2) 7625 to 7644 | 1.1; 9.57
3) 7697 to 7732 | 0.8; 9.63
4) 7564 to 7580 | -0.2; 10.5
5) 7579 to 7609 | 0.4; 10.1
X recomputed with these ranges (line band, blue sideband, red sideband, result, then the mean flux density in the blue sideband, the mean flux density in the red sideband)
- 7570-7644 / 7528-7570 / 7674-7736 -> 0.01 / 10.4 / 9.65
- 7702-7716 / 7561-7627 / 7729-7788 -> 0.06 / 10.3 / 9.71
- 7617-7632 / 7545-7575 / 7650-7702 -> 0.02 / 10.5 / 9.54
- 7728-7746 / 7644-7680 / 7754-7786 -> -0.03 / 9.55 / 9.61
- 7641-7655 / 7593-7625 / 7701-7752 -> 0.03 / 10.2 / 9.71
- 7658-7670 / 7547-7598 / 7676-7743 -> 0.04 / 10.3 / 9.68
